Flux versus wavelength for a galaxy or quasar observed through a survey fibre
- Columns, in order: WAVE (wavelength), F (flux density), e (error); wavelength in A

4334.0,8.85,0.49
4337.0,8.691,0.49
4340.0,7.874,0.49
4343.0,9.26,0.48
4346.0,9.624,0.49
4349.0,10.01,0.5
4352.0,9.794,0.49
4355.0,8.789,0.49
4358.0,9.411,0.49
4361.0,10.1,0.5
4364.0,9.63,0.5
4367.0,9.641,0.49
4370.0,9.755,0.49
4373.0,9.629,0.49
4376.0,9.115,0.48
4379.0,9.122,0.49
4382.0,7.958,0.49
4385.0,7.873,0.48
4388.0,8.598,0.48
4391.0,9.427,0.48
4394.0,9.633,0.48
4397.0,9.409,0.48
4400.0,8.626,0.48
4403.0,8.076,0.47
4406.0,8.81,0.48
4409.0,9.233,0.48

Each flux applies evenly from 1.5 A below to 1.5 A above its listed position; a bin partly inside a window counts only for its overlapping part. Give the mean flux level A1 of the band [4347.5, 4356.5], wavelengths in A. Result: 9.53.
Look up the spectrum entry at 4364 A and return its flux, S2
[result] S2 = 9.63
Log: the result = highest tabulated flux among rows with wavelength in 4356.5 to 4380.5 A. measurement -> 10.1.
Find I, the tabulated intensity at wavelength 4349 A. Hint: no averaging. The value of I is 10.01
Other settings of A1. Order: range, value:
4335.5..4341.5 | 8.28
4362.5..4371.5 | 9.68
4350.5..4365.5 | 9.54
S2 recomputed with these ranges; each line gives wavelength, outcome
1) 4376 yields 9.115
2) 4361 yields 10.1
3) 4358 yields 9.411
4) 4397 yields 9.409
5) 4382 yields 7.958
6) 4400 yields 8.626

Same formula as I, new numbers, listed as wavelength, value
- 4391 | 9.427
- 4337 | 8.691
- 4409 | 9.233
